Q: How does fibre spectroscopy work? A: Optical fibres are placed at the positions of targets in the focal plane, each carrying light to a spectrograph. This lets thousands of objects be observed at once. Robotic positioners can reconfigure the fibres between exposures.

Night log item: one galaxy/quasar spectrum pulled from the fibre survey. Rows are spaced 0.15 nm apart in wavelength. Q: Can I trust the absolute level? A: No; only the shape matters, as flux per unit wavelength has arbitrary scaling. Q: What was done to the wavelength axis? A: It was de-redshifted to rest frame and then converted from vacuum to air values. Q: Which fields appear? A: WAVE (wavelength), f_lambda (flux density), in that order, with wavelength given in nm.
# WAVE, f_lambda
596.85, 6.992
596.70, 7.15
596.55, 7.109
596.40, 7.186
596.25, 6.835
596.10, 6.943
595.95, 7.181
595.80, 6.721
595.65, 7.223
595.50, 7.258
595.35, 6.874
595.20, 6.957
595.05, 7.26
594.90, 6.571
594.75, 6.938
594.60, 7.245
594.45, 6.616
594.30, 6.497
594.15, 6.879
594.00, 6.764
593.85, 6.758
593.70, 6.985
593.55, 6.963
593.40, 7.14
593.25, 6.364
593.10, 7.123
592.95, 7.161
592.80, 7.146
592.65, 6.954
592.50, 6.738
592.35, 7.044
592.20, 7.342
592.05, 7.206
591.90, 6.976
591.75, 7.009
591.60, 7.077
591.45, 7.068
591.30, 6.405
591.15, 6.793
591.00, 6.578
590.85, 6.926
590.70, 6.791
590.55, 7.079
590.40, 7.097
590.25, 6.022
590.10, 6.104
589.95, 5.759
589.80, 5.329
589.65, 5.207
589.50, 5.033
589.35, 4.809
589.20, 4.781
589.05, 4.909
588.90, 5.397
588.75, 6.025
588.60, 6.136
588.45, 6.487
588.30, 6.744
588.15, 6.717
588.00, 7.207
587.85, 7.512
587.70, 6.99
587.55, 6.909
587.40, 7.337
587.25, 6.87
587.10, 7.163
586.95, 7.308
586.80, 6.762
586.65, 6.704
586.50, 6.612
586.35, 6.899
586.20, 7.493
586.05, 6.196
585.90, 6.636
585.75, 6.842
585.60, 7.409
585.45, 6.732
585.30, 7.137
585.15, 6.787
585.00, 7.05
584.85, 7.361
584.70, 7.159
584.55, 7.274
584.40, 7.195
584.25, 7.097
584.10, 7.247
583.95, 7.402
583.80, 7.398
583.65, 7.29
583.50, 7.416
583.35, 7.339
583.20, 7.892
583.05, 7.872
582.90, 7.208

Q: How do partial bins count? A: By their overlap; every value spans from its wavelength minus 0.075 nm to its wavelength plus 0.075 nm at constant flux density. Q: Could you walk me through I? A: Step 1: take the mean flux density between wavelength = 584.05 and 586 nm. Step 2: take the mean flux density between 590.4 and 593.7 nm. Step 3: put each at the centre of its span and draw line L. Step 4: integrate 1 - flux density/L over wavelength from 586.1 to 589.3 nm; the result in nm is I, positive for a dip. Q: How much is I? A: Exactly 0.19 nm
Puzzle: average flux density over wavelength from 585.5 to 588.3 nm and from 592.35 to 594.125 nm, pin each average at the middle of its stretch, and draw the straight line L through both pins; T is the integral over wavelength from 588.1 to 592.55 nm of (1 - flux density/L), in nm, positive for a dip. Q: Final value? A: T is 0.40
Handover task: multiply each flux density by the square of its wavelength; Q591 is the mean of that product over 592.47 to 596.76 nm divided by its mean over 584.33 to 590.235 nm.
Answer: 1.09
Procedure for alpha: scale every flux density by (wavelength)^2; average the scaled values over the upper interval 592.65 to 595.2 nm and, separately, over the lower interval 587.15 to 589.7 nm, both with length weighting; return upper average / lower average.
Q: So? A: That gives 1.13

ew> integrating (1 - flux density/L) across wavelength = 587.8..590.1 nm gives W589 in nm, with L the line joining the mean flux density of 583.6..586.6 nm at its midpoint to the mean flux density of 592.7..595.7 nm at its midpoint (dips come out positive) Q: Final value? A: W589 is 0.38 nm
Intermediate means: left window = 7.06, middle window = 5.86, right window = 6.93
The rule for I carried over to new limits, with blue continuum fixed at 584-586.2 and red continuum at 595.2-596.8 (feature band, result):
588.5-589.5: 0.24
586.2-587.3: 0.01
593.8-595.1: 0.04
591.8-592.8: 0.00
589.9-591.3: 0.09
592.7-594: 0.02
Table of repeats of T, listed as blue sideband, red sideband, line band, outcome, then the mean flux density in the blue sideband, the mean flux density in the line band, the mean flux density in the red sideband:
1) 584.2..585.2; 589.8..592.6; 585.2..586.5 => 0.03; 7.14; 6.9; 6.74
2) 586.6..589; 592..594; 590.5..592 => 0.01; 6.75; 6.87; 6.98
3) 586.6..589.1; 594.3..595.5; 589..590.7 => 0.26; 6.67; 5.71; 6.92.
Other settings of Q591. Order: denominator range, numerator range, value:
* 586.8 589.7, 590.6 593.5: 1.11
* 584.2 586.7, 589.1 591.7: 0.90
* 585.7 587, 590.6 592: 1.02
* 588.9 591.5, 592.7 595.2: 1.16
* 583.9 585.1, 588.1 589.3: 0.82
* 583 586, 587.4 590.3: 0.85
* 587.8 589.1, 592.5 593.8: 1.11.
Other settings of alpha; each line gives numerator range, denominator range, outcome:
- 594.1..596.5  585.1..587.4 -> 1.04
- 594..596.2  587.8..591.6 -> 1.14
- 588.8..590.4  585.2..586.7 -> 0.80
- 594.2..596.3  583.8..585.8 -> 1.01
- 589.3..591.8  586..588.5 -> 0.92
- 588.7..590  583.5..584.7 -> 0.73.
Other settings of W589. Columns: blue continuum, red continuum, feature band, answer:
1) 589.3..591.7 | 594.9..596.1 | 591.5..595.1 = -0.14 nm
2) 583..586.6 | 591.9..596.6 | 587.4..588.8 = 0.06 nm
